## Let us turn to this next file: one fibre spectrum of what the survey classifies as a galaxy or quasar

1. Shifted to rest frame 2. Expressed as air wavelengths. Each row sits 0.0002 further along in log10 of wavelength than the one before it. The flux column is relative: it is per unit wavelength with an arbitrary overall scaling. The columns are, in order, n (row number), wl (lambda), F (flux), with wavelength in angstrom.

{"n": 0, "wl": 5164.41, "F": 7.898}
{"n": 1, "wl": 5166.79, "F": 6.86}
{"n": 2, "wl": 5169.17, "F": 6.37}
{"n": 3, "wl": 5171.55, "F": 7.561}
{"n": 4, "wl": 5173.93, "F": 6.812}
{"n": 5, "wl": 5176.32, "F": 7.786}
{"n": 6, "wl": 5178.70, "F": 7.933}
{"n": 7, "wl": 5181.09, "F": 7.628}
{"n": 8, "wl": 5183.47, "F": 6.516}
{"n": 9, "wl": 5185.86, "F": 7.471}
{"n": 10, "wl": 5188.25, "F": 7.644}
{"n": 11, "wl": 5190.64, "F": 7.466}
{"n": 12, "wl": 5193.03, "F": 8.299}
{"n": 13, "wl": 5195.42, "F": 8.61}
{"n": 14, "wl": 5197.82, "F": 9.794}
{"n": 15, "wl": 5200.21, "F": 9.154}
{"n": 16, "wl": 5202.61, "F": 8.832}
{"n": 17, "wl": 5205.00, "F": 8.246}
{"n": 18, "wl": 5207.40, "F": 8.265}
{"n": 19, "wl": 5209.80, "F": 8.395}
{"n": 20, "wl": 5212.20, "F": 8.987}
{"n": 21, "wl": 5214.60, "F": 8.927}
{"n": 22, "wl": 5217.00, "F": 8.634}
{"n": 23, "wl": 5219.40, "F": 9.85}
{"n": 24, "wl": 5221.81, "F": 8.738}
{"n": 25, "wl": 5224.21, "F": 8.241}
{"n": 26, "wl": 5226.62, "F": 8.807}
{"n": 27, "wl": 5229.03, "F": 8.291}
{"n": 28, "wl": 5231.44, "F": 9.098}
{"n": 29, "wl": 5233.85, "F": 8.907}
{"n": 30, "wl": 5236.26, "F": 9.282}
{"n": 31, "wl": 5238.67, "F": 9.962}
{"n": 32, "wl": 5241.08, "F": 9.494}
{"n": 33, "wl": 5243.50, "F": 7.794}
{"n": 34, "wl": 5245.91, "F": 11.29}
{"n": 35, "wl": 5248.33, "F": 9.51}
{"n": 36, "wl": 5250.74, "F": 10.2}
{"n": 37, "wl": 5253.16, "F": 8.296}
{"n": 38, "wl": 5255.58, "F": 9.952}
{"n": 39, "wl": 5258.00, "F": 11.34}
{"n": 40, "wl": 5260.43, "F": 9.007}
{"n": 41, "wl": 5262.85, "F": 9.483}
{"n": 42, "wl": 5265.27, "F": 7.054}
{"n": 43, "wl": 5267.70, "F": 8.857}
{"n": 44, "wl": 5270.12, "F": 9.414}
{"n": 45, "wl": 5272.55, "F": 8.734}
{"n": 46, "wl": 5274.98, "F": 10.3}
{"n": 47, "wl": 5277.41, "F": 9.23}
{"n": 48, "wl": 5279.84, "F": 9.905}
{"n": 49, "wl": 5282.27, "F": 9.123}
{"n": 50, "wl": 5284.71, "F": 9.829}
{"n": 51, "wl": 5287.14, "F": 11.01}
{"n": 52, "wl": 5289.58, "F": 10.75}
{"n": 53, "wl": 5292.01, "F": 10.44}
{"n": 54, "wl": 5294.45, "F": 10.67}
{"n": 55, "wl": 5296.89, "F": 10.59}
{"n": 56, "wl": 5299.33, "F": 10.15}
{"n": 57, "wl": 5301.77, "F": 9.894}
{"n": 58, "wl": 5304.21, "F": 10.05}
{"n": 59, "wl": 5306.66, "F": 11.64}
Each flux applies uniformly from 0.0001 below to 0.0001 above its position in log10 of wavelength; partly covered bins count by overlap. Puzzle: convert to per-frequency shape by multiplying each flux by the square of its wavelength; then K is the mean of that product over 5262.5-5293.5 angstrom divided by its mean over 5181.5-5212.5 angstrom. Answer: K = 1.20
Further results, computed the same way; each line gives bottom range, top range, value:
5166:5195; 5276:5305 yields 1.43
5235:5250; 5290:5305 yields 1.10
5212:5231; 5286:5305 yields 1.22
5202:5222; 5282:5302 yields 1.22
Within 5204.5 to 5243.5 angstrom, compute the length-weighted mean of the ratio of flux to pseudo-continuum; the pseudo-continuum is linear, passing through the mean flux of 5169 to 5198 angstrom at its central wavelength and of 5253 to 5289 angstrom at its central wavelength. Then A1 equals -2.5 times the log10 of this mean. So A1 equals -0.04 mag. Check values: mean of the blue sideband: 7.66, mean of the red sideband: 9.49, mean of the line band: 8.86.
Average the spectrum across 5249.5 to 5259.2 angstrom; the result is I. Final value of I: 9.95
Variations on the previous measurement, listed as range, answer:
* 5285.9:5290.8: 10.9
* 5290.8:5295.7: 10.5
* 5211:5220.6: 9.11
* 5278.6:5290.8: 10.1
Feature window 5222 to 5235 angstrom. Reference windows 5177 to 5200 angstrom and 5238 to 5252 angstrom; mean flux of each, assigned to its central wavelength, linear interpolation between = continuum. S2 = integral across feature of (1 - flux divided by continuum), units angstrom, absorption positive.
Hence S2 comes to 0.7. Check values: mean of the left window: 7.98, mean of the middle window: 8.67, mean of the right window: 9.7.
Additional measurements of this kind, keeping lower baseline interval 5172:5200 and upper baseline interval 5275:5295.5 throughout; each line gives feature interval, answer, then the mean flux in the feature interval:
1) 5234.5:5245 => -0.12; 9.19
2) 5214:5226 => -0.34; 8.87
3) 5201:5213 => -0.31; 8.55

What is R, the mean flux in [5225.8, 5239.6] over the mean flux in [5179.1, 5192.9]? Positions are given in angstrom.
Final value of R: 1.21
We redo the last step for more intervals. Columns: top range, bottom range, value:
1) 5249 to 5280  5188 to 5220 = 1.08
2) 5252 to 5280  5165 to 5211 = 1.18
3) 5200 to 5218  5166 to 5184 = 1.20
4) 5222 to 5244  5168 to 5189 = 1.22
